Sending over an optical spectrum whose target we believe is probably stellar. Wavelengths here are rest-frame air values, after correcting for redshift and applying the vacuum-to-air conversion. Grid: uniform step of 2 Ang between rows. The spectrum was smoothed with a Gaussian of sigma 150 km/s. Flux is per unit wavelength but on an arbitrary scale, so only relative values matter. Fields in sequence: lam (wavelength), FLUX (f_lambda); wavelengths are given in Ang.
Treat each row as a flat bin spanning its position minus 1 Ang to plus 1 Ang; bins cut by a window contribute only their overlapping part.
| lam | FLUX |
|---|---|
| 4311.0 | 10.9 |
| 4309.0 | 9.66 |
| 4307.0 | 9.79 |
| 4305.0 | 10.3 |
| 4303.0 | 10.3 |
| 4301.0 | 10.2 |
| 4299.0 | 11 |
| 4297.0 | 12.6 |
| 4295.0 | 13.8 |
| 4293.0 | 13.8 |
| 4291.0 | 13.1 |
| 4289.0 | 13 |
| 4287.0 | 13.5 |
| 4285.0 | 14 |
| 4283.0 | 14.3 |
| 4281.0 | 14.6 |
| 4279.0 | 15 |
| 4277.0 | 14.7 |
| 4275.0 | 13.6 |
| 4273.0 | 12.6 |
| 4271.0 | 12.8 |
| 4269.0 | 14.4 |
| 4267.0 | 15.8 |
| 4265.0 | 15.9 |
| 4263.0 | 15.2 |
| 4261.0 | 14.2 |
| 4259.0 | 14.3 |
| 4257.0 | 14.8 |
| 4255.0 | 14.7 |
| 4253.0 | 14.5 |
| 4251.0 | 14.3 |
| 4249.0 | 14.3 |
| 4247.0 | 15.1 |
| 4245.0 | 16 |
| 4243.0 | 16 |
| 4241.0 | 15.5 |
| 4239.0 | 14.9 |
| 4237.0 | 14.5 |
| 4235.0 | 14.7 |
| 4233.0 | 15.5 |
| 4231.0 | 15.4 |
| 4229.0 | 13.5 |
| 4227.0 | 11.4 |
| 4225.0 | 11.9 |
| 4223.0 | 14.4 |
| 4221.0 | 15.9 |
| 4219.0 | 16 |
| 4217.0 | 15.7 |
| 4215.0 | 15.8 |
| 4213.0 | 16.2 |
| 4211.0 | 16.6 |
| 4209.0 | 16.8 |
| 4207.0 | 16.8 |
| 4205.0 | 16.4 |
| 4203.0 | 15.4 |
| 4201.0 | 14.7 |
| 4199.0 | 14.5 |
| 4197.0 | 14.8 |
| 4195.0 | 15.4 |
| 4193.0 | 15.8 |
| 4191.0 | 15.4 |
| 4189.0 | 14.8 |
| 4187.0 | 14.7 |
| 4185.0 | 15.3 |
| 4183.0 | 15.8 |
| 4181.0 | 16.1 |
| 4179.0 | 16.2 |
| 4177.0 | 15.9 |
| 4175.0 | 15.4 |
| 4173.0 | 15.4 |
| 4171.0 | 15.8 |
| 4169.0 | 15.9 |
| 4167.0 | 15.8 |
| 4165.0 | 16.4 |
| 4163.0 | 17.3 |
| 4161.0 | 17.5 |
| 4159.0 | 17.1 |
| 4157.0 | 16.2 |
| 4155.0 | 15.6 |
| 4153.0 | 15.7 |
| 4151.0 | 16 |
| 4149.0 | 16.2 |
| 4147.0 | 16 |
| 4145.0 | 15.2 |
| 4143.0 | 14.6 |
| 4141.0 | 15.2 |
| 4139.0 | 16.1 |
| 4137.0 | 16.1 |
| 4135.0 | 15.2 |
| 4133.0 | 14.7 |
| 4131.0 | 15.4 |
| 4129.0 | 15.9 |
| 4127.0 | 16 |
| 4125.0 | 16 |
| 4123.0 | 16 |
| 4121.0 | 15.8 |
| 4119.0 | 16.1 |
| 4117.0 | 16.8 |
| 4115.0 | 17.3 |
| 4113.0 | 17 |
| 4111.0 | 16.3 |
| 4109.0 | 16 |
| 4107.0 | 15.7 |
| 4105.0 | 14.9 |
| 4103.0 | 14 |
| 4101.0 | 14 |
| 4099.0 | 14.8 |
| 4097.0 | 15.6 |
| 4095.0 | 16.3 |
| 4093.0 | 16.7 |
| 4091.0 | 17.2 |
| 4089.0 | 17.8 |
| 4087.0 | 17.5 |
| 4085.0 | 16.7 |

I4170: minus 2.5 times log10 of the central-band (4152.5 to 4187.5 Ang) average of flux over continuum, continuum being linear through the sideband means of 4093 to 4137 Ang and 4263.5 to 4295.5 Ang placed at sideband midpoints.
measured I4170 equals -0.06 mag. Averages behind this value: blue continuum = 15.7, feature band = 16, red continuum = 14.1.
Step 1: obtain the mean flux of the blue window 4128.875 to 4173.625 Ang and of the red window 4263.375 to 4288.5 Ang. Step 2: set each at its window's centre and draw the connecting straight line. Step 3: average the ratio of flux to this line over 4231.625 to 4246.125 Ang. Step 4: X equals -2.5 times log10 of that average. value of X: -0.04 mag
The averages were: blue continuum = 15.9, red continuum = 14.3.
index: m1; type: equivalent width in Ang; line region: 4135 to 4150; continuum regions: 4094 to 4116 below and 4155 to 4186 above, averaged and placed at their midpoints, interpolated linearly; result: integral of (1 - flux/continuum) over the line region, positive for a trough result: 0.3 Ang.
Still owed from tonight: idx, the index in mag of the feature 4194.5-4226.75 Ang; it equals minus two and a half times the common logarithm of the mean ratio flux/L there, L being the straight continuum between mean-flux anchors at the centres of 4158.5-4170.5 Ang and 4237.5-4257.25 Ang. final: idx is 0.02 mag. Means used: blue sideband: 16.6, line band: 15.4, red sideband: 15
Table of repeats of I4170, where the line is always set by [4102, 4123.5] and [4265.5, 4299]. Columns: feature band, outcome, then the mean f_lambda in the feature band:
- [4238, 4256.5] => -0.058 mag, 15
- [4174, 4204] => -0.024 mag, 15.3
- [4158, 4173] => -0.079 mag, 16.5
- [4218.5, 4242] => 0.002 mag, 14.4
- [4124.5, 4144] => 0.014 mag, 15.5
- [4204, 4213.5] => -0.127 mag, 16.6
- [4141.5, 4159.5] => -0.020 mag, 15.8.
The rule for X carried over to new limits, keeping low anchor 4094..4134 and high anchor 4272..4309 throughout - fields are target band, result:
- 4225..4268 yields -0.10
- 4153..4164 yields -0.12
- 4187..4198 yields -0.06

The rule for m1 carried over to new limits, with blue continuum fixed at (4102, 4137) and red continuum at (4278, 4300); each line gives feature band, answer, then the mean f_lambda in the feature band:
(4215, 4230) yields 0.2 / 14.2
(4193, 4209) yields -0.9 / 15.5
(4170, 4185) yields -0.7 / 15.8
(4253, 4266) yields -0.8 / 14.8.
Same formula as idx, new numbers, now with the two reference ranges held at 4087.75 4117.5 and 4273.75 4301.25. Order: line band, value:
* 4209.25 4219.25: -0.117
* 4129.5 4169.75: -0.038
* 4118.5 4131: -0.014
